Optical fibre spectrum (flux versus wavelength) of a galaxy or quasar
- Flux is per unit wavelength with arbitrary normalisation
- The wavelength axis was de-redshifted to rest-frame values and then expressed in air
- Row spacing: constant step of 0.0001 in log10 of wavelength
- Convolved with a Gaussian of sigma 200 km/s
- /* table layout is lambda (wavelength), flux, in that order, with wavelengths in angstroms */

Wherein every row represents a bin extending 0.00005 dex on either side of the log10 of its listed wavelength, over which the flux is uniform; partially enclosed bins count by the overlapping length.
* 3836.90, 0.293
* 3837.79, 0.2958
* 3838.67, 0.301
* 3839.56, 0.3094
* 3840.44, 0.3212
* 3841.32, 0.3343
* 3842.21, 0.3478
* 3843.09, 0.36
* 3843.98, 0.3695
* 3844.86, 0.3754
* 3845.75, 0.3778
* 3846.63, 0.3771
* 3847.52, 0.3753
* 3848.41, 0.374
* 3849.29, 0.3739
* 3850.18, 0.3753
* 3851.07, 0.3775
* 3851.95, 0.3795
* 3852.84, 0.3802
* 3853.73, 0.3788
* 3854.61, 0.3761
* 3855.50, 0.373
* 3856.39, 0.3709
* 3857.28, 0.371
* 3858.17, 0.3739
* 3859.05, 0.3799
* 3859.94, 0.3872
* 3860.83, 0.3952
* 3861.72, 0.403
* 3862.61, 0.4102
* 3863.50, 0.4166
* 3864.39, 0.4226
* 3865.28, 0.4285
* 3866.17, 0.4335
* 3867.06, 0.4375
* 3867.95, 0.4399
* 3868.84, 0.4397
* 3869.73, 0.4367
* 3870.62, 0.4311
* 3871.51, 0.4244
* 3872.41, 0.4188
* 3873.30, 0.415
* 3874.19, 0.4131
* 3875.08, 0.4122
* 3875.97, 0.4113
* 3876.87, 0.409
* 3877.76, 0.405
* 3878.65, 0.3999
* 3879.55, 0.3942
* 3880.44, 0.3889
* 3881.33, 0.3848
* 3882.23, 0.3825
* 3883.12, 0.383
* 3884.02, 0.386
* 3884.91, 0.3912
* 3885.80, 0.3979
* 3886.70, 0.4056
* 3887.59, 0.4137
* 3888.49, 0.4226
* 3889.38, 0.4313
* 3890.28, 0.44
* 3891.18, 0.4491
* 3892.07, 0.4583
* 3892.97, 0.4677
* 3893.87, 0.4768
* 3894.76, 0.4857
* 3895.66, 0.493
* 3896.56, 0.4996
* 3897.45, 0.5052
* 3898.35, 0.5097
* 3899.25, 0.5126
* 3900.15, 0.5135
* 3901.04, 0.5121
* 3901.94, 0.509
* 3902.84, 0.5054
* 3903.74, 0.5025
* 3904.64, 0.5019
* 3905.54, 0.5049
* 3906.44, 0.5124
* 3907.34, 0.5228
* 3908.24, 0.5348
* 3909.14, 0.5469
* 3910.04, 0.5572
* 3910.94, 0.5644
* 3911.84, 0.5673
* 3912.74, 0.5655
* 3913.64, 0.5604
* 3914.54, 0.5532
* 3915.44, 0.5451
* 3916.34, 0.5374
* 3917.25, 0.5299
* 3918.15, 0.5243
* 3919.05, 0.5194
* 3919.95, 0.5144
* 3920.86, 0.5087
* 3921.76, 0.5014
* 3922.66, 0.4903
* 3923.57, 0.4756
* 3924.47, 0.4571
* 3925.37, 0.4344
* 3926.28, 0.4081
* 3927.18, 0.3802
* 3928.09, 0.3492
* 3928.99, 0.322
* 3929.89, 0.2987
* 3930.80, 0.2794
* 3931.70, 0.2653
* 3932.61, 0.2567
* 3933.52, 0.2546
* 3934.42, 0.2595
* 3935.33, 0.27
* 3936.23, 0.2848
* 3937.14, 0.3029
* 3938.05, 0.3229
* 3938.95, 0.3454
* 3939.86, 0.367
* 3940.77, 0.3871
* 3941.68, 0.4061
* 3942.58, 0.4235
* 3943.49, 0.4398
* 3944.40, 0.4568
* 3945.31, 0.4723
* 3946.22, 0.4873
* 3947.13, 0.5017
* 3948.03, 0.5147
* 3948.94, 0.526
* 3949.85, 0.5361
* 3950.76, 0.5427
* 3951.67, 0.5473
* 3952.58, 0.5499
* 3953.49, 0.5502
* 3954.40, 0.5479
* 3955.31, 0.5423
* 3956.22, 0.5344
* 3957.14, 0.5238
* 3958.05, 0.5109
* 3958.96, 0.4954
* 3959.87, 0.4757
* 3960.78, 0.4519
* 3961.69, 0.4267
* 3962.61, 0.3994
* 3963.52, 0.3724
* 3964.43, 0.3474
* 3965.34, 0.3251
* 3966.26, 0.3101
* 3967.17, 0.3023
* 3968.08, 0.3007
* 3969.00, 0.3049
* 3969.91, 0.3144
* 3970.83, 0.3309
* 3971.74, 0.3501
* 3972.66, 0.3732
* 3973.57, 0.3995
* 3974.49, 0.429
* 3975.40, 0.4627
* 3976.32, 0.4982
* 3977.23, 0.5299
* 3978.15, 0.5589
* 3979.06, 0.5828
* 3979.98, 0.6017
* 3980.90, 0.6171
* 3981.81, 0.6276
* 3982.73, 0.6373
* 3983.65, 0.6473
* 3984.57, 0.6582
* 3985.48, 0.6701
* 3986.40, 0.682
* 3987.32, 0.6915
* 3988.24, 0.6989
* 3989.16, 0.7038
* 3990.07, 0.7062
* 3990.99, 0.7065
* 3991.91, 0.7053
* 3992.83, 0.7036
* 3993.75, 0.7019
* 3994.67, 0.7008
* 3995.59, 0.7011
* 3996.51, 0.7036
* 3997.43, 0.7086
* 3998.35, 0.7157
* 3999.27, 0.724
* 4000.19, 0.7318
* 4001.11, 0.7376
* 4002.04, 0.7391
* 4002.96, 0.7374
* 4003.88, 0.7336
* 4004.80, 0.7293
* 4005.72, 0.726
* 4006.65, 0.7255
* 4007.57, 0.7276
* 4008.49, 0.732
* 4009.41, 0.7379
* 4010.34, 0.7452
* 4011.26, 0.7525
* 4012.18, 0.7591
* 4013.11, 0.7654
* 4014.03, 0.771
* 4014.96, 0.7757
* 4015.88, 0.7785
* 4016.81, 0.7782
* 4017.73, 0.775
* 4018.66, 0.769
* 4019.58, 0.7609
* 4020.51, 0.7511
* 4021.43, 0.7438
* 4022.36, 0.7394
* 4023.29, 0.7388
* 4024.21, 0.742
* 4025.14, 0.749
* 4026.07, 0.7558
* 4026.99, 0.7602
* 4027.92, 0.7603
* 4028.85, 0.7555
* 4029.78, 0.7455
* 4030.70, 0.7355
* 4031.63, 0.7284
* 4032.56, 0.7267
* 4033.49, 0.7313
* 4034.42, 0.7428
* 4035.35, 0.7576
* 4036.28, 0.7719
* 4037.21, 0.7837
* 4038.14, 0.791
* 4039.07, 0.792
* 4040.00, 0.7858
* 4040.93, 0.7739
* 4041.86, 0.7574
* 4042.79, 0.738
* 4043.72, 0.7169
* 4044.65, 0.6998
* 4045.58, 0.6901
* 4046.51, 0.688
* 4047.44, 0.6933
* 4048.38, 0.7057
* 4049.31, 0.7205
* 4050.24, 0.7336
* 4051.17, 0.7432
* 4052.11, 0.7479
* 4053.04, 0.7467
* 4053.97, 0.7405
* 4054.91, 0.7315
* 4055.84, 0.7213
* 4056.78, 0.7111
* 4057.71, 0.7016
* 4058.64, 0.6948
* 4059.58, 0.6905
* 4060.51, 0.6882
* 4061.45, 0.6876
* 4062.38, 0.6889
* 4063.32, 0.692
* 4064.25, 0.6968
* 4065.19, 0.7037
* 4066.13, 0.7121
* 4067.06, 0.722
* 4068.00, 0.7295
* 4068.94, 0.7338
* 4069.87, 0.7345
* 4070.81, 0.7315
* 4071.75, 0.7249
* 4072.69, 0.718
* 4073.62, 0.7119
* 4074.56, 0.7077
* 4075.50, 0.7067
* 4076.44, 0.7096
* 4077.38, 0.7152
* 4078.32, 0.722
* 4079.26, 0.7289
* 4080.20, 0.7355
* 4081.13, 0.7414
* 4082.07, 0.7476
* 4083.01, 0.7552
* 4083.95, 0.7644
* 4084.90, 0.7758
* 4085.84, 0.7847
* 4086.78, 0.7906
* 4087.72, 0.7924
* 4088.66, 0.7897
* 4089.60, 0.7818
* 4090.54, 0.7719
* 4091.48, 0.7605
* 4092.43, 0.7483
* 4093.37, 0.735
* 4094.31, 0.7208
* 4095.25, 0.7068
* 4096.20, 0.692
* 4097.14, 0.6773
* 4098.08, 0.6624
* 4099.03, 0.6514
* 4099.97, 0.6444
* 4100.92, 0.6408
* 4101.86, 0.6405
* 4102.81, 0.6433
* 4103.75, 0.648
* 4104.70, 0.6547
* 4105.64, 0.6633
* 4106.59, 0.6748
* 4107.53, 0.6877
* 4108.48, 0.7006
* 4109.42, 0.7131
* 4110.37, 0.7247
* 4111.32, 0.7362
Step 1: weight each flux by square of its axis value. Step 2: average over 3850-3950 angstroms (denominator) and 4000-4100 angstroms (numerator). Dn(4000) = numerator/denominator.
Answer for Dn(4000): 1.83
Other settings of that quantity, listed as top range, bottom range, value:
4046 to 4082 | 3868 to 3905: 1.77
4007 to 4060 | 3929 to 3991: 1.67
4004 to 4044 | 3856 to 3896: 1.95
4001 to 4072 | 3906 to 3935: 1.72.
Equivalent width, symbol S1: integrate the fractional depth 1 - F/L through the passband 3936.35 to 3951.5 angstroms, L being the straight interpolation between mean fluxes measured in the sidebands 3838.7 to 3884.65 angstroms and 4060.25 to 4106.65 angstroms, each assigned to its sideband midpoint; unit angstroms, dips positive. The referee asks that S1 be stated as 2.2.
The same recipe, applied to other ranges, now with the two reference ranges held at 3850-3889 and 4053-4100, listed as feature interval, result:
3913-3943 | 5.2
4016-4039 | -3.8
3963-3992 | 3.2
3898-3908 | -1.2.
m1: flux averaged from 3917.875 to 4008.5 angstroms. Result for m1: 0.51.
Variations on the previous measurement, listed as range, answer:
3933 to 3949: 0.386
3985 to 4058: 0.735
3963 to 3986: 0.463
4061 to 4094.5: 0.736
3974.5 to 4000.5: 0.652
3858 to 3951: 0.44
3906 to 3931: 0.486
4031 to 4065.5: 0.727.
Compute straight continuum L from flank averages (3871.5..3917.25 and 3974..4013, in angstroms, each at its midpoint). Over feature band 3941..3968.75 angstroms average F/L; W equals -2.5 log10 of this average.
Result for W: 0.28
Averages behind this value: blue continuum 0.47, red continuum 0.677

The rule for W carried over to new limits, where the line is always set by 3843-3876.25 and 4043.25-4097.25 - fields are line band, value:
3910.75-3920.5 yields -0.122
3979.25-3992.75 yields -0.124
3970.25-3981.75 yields 0.203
